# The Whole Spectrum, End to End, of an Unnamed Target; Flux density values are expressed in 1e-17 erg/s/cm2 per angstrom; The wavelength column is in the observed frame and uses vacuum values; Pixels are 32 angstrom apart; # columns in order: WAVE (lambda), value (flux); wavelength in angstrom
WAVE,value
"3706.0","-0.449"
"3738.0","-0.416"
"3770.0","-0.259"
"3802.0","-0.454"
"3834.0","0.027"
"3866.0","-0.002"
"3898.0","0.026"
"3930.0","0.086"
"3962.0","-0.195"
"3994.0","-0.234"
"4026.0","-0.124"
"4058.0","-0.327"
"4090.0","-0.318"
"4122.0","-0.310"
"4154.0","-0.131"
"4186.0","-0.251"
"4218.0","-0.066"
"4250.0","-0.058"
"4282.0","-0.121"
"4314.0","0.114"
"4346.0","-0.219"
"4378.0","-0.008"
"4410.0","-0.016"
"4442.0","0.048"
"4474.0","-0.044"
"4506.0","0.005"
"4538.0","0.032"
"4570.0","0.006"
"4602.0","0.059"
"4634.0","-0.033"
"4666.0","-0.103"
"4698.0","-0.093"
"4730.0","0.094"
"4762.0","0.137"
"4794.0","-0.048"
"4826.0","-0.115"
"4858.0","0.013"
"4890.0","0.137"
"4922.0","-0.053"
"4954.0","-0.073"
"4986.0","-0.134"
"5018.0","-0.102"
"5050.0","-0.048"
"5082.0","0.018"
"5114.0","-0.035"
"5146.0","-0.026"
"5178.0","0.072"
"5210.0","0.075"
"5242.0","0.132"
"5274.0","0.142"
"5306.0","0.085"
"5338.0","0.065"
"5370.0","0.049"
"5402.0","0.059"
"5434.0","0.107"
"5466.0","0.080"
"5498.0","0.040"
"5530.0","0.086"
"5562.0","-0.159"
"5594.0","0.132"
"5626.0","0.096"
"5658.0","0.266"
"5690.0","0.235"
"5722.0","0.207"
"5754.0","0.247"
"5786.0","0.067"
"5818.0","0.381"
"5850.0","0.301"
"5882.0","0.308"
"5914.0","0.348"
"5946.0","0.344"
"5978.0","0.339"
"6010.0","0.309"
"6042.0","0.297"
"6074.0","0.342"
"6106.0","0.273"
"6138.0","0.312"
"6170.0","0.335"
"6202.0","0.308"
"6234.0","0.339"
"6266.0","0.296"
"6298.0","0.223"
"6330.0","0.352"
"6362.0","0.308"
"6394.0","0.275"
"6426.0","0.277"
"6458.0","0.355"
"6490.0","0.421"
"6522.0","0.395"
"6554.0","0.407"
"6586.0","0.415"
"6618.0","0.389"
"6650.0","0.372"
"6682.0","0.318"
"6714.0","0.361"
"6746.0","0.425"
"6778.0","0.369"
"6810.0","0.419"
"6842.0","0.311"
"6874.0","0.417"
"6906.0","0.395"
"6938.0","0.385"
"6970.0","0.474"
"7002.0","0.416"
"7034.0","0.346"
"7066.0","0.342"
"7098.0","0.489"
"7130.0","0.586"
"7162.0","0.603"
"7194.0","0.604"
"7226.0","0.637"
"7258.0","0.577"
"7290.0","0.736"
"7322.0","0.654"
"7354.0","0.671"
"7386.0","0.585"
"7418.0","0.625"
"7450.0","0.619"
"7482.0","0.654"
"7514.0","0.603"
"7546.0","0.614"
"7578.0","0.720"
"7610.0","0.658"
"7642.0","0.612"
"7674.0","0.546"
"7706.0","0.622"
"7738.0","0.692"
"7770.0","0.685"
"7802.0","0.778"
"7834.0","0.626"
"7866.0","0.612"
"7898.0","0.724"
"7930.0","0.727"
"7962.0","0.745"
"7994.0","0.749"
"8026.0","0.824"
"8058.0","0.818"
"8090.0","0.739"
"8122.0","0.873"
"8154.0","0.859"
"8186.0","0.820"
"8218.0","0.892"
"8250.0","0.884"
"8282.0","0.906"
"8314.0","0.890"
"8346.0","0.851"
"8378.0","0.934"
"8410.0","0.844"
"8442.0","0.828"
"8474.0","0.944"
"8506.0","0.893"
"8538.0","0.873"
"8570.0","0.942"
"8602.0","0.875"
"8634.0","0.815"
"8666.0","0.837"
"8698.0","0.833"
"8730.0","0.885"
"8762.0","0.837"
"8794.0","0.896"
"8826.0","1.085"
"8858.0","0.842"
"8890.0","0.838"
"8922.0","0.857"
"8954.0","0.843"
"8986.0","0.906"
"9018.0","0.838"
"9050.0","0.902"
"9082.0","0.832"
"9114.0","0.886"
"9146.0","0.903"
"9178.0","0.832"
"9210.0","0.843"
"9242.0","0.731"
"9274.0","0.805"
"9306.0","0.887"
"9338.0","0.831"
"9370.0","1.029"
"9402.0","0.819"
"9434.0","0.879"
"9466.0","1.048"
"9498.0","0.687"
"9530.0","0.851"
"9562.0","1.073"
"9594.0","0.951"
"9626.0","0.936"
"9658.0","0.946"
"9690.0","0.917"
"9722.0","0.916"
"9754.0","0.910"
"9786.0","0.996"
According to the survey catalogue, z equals 0.78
